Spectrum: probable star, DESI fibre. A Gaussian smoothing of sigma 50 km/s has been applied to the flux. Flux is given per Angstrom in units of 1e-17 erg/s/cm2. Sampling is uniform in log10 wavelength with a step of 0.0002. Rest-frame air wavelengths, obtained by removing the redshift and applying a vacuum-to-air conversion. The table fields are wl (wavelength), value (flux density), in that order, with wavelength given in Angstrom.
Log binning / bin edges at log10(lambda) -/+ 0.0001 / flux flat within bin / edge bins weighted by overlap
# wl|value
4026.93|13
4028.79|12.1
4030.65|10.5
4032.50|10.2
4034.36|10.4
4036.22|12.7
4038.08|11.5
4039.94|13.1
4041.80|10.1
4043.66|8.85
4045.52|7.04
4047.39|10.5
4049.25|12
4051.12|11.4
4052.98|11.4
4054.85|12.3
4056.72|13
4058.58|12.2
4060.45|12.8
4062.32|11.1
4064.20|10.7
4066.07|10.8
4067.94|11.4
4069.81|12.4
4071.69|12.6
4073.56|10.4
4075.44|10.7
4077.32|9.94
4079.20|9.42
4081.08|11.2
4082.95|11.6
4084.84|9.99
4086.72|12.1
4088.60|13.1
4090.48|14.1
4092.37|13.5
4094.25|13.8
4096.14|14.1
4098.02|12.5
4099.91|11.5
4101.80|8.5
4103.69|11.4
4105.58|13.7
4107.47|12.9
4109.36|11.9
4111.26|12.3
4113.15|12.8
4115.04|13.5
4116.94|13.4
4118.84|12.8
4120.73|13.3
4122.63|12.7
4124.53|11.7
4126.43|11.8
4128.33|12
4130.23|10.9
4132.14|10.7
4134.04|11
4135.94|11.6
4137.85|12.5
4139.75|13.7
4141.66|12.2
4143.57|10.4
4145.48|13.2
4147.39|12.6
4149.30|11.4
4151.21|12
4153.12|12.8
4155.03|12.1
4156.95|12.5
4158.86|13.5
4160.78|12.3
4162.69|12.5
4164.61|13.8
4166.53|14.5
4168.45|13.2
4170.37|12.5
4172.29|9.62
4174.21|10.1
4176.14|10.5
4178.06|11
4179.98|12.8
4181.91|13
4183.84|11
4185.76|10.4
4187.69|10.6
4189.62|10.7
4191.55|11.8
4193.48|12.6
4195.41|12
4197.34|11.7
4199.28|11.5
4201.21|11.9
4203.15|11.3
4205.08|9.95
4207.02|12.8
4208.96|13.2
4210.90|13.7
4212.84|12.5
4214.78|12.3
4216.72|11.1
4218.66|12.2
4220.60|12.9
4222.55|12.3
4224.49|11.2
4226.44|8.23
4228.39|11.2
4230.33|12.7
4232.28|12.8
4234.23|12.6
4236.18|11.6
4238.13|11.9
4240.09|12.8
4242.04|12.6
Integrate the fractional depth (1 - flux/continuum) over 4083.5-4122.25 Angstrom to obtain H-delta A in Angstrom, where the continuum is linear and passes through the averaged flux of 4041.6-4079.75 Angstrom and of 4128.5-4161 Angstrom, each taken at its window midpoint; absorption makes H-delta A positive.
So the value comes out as -3.33 Angstrom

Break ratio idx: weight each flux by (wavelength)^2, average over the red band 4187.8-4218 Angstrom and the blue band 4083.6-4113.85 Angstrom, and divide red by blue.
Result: 1.01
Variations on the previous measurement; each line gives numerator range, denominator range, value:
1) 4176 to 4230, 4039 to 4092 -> 1.10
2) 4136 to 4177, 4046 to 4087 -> 1.13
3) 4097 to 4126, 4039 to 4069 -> 1.13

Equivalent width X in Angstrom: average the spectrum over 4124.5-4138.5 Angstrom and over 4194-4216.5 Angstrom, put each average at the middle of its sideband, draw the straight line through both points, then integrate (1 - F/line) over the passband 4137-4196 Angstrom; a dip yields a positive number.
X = -1.5 Angstrom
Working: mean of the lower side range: 11.5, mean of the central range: 12.1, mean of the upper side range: 12.1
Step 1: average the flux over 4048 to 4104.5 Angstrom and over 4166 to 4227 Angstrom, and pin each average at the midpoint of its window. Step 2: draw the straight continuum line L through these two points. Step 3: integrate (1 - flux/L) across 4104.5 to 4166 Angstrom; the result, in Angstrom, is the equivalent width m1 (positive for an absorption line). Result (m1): -3.6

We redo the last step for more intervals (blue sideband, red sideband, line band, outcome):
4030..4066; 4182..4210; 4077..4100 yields -1.79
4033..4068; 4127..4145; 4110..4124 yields -1.58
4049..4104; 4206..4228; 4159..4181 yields -0.40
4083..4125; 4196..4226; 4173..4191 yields 1.48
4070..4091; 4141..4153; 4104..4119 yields -1.53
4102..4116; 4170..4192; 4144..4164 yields -1.47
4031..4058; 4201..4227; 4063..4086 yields 0.51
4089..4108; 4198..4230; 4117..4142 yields 0.55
